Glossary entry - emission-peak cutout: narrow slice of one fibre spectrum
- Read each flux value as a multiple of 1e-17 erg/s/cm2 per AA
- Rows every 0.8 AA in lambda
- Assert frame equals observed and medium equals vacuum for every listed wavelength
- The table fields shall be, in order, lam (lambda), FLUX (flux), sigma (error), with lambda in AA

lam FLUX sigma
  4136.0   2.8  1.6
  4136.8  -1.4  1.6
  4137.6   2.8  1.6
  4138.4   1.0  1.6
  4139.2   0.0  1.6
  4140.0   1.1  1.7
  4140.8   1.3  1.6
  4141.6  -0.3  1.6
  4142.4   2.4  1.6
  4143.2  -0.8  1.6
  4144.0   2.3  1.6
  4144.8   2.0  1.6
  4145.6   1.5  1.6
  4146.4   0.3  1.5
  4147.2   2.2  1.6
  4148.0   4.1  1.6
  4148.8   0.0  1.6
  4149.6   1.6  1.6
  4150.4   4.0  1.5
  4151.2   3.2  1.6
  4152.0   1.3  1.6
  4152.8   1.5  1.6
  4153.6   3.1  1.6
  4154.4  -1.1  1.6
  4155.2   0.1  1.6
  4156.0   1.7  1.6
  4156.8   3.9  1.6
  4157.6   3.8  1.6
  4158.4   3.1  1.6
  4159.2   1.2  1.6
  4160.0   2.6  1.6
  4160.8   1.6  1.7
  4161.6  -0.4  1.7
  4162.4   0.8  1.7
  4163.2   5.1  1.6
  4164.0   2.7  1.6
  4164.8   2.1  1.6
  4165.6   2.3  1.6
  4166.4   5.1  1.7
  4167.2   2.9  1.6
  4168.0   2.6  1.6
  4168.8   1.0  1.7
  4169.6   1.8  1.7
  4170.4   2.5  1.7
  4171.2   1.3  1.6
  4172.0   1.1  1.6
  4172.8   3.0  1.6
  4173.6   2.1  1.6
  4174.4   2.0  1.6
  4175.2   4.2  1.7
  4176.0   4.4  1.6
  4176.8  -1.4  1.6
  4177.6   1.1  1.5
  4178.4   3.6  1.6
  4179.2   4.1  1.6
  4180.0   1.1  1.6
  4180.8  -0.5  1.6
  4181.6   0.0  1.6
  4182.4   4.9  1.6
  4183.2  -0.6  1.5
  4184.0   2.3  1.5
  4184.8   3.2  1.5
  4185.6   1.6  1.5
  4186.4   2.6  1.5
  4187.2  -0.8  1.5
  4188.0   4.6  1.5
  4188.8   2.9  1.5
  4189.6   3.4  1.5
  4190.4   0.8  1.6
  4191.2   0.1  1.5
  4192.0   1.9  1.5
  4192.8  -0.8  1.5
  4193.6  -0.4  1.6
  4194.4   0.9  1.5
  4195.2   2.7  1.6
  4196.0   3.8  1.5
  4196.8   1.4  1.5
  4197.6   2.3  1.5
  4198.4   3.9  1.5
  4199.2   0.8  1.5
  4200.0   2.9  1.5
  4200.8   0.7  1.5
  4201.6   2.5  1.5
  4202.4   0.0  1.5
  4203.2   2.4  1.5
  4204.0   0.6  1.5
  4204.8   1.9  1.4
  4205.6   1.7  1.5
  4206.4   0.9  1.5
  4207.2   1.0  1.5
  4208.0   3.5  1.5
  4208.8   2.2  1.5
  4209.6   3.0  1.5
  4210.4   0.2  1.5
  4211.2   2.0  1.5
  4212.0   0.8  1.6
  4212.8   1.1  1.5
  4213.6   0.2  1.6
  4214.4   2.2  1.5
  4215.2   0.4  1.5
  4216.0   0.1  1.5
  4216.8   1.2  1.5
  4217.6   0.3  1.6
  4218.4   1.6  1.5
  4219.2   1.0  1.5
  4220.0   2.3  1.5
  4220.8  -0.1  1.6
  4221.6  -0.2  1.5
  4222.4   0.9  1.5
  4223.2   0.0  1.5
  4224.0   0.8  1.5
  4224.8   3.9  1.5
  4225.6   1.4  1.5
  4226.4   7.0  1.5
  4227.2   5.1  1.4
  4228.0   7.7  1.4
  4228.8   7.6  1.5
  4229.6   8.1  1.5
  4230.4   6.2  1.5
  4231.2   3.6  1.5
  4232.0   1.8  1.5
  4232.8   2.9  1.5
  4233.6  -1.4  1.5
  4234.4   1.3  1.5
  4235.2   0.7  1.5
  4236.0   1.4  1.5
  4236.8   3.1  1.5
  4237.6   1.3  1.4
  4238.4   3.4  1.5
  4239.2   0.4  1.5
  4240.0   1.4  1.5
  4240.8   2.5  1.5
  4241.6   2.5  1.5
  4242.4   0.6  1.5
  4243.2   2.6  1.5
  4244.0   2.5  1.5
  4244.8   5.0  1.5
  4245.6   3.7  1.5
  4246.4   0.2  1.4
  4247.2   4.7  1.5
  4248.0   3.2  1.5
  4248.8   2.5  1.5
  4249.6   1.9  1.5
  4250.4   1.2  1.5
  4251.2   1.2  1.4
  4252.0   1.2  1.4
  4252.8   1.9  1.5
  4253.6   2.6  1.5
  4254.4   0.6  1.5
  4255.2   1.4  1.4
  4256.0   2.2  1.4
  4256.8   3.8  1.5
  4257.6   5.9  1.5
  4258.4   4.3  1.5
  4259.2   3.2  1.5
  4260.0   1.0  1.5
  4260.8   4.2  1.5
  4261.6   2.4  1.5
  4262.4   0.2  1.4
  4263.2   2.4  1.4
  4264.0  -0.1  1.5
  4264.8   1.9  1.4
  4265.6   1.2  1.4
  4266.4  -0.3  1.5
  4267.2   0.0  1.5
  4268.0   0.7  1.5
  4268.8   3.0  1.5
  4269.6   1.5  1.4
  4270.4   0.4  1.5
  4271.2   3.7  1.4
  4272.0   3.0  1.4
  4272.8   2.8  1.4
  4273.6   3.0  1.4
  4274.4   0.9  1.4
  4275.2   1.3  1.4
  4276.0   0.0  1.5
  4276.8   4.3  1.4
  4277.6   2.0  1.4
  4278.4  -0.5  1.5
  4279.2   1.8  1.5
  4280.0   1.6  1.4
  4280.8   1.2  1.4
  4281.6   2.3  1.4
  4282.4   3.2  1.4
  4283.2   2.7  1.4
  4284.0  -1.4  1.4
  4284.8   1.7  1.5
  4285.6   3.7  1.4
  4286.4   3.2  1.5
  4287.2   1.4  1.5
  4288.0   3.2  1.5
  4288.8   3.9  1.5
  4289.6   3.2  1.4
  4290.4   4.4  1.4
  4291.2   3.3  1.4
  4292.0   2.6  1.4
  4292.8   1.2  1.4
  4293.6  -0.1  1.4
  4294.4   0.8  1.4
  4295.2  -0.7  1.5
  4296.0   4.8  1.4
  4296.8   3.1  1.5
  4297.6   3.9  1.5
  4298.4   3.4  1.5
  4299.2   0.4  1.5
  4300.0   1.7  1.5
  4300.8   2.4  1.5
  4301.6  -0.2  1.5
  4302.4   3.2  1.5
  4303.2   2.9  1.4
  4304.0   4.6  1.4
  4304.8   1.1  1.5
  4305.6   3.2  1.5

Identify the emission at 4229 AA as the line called [O II]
